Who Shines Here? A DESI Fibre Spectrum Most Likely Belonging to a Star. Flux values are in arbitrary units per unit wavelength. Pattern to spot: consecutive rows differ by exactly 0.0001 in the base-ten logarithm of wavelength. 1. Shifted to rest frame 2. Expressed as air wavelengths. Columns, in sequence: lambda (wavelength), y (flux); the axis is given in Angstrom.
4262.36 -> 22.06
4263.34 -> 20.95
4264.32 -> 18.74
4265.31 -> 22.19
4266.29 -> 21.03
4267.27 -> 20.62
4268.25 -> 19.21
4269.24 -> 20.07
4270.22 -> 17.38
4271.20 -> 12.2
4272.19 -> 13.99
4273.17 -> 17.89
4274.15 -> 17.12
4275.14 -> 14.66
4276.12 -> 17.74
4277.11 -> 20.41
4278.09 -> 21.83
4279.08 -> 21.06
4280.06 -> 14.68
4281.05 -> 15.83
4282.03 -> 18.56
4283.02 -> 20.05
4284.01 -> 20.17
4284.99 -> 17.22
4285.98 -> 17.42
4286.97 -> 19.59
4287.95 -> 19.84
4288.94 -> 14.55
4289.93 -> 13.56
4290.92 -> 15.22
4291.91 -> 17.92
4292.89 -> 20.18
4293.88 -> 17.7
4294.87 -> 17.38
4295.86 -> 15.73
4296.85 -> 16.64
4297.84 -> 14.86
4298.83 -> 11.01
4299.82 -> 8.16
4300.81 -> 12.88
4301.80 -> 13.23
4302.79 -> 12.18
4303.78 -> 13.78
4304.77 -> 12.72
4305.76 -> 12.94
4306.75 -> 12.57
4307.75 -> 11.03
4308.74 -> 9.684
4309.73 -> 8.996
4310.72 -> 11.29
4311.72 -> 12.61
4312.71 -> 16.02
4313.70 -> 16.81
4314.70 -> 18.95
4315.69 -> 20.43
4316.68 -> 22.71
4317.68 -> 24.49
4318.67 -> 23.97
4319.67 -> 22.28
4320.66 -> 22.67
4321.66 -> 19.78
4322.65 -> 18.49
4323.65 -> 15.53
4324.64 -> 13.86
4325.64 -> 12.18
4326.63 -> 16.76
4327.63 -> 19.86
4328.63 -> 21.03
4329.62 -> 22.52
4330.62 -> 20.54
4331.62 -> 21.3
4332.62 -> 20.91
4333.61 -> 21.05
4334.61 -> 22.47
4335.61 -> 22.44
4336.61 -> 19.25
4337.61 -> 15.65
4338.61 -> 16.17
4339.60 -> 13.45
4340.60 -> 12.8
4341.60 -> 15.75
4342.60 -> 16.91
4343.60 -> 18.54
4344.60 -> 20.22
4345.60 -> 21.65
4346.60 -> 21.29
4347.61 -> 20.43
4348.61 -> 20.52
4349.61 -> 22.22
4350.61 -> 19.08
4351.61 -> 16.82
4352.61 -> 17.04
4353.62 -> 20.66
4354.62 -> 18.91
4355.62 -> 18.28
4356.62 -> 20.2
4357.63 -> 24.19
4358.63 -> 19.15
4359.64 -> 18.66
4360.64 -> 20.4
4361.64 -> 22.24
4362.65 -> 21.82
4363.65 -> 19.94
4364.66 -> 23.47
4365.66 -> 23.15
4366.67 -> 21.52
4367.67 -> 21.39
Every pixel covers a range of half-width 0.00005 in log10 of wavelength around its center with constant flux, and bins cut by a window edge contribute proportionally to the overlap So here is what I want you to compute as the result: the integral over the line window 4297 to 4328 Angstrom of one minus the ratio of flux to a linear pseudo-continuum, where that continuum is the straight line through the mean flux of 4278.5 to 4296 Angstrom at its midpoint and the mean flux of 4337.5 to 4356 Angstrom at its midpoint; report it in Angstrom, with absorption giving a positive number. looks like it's 4.1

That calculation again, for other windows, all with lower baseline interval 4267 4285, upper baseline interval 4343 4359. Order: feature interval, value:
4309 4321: 0.49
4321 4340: 0.72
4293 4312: 5.66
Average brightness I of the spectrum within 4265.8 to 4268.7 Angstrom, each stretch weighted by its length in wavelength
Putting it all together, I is 20.3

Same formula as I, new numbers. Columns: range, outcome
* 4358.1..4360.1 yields 19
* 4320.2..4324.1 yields 19.1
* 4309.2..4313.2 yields 12.2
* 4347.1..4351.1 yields 20.5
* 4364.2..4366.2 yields 23.3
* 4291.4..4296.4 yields 17.8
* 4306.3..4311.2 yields 10.7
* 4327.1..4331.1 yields 20.9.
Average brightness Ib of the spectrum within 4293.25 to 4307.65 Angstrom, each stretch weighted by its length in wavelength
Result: 13.7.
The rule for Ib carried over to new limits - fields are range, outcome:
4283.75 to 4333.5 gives 16.7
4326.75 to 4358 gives 19.4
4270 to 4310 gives 15.6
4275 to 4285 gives 18.6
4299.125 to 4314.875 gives 12.6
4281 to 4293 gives 17.7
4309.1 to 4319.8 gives 17.8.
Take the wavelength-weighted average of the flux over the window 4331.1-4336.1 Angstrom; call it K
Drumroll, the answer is 21.6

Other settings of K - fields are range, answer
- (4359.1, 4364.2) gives 20.6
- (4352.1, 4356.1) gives 18.7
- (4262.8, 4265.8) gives 20.6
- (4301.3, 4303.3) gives 12.7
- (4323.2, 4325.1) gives 14.7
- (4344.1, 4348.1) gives 20.9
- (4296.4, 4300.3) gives 12.6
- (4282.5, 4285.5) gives 19.1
